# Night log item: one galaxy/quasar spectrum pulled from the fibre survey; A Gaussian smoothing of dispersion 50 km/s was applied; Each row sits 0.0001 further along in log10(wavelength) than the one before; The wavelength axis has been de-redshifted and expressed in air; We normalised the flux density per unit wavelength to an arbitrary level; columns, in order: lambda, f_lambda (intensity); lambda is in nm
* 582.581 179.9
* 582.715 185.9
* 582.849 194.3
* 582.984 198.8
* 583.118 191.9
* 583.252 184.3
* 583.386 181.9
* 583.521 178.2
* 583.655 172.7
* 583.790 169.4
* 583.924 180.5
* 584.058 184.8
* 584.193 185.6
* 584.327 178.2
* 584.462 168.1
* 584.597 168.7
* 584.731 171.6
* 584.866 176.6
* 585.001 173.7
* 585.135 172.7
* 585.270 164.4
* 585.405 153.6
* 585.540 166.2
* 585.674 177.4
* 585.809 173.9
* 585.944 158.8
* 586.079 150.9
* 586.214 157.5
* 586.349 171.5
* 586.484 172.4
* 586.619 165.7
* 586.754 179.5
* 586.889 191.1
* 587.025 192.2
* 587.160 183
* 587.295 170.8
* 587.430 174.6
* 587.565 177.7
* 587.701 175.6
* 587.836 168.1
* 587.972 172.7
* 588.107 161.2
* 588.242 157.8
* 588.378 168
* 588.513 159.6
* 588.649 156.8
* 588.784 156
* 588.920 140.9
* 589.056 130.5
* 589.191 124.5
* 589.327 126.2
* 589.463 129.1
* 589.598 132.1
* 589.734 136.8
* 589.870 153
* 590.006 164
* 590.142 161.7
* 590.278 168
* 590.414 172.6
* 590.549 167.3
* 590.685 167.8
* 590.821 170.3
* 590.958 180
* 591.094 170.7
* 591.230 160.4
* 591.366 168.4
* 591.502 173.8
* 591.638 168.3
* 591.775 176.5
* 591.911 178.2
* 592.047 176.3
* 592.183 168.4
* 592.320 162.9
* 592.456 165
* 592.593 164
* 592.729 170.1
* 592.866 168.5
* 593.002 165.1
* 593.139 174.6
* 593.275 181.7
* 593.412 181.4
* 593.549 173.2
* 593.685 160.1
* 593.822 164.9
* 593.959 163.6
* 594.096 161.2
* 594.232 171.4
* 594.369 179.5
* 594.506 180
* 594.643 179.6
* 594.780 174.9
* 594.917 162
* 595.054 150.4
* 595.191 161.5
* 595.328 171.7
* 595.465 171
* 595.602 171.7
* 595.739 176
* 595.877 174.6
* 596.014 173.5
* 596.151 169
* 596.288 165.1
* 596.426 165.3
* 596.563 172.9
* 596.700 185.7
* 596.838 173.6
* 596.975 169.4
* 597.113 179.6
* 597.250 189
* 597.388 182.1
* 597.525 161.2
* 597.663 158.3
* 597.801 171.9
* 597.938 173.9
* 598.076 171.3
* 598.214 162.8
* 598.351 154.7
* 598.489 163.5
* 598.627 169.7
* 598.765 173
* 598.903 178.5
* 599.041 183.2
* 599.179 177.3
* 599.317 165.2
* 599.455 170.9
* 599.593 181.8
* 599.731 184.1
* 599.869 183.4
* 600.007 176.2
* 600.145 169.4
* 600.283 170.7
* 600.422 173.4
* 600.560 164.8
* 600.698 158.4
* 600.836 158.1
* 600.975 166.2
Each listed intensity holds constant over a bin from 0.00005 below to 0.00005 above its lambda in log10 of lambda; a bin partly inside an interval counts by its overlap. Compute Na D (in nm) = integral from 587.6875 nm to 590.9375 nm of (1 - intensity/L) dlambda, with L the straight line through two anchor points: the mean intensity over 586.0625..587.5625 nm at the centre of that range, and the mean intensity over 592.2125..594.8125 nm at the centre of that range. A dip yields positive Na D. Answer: 0.338 nm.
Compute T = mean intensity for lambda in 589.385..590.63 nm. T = 154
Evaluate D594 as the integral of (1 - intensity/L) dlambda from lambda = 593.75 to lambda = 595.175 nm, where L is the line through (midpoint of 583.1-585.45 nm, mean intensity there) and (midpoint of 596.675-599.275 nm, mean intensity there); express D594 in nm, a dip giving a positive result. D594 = 0.04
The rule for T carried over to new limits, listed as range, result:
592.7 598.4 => 171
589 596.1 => 165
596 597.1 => 172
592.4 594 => 169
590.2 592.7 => 170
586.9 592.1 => 163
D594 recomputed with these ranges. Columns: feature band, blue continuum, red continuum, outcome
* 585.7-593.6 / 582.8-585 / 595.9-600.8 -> 0.527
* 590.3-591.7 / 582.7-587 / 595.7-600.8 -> 0.031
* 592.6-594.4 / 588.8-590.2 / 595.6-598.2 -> -0.140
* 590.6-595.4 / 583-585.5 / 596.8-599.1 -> 0.086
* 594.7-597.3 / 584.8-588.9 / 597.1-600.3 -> 0.011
